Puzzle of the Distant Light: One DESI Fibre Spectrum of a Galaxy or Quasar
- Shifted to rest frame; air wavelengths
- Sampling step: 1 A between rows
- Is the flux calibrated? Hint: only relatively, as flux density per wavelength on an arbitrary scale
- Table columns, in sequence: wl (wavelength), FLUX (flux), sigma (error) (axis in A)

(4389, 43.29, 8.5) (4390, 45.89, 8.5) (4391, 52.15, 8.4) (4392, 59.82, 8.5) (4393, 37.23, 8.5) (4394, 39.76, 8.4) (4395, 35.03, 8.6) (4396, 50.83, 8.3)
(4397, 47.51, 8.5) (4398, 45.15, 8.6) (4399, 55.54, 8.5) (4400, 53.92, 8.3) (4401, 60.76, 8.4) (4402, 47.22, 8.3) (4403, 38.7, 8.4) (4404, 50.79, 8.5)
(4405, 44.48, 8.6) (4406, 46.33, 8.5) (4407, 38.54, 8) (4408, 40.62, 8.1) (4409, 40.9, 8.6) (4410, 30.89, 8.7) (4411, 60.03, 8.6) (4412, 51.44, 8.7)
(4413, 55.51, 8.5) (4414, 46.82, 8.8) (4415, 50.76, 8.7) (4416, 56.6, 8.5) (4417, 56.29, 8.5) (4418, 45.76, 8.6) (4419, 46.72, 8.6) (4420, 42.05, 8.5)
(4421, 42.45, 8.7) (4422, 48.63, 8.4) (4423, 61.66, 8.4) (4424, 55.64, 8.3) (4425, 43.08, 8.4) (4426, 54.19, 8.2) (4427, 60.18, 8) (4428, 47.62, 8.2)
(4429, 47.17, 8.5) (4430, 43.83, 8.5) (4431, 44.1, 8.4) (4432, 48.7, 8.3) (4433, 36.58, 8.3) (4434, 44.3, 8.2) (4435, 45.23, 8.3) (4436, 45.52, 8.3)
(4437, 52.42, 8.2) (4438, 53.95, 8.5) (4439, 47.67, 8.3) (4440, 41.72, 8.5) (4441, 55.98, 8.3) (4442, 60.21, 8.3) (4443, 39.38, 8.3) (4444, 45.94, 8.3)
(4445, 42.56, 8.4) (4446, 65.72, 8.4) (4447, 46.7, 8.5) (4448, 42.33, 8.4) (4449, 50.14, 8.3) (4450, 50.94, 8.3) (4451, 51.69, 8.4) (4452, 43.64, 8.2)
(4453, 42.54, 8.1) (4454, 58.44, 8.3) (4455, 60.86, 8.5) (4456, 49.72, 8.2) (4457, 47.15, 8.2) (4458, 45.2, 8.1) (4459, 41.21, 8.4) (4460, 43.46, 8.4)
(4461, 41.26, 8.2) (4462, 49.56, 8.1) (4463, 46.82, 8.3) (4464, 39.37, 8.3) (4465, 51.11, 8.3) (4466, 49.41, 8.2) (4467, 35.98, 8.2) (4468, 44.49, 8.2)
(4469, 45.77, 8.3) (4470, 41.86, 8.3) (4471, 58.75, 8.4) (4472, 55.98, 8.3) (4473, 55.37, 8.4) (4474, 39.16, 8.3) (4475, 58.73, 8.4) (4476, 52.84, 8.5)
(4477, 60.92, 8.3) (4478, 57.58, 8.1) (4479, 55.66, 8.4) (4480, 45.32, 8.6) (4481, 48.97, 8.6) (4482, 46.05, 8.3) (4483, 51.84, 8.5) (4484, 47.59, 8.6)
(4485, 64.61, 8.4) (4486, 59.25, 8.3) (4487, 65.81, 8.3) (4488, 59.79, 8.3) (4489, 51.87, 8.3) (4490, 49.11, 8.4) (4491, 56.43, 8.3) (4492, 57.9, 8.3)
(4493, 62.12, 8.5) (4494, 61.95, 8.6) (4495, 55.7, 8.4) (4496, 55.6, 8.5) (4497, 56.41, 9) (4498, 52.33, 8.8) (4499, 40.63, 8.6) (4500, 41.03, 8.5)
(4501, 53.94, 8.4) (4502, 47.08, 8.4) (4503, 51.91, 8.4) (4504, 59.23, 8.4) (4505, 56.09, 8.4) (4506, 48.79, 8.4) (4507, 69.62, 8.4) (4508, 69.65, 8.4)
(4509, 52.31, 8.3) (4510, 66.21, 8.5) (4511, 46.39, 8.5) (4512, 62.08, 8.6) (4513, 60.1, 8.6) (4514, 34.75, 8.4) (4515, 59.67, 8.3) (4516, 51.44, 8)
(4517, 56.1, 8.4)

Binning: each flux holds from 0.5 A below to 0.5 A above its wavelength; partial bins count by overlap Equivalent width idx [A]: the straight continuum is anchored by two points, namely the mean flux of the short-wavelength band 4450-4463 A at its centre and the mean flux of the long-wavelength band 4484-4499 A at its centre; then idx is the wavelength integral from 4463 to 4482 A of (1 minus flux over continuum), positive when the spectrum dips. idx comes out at 0.9 A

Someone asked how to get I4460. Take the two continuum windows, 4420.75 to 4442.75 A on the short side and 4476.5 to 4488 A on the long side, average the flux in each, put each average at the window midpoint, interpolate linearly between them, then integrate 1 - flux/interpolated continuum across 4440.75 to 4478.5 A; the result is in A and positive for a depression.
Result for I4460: 2.3 A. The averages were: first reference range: 49.1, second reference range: 55.1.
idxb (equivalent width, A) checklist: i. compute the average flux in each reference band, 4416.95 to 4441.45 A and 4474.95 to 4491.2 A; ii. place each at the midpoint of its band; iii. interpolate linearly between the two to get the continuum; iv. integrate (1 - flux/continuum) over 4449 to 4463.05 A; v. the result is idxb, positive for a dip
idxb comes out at 0.91 A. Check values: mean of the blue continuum 48.3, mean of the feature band 48.1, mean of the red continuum 54.7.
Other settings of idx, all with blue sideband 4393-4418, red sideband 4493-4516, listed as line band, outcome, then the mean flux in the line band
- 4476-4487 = -0.3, 54.3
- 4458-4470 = 1.7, 44.3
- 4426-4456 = 0.7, 48.9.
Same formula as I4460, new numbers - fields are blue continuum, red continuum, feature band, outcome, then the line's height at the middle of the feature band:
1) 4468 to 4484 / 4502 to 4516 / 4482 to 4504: -0.2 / 53.8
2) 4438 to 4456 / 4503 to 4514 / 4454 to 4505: 2.3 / 54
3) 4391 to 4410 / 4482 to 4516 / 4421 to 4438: 0.0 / 48.7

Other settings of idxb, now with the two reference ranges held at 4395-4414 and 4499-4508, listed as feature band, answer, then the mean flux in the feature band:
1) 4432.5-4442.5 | 0.2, 48.4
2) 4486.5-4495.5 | -0.9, 57.9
